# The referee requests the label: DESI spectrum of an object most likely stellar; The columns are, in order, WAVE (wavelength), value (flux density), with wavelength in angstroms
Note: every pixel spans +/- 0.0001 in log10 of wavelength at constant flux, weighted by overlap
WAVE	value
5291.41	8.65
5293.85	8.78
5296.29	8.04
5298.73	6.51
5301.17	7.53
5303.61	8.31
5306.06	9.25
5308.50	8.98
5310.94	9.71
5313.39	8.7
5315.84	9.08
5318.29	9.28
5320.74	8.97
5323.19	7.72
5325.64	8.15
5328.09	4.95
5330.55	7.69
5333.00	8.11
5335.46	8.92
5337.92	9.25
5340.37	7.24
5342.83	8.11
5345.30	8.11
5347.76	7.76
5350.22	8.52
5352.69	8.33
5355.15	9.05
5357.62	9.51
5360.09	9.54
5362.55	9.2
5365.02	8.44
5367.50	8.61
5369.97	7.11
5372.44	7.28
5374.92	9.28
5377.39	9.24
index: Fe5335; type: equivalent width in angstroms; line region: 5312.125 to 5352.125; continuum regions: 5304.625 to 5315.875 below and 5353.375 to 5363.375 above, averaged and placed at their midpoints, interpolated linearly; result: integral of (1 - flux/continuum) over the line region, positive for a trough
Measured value 4.51 angstroms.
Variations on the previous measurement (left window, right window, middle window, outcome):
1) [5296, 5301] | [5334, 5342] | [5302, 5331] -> -2.53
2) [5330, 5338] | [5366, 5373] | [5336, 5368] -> -2.07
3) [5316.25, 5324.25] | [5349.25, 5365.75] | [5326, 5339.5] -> 1.55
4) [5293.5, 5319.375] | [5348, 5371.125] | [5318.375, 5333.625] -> 1.58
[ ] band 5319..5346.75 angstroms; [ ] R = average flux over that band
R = 7.95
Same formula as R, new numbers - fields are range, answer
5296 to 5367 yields 8.39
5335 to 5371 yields 8.51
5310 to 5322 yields 9.13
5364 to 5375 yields 8.01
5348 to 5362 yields 8.92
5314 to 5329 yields 8.12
